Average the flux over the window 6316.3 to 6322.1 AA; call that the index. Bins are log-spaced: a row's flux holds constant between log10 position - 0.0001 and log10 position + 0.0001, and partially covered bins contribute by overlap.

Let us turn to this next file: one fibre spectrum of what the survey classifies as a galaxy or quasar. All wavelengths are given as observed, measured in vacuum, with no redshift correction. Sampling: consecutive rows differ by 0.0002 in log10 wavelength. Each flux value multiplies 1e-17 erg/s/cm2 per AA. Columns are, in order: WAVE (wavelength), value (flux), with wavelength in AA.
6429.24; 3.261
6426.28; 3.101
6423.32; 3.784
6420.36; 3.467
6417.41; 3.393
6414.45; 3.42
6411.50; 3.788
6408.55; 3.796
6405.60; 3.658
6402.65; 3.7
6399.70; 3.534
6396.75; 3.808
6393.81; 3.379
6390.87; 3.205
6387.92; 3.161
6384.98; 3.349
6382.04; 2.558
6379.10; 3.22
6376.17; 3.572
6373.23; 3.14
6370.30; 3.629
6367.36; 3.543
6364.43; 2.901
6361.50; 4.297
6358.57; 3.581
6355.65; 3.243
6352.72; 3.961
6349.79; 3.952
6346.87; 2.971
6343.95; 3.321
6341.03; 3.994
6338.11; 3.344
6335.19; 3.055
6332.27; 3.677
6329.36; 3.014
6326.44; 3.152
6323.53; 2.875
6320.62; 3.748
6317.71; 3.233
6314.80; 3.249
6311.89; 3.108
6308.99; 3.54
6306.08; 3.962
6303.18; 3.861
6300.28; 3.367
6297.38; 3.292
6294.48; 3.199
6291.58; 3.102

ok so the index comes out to 3.49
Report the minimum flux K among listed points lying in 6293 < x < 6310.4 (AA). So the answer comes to 3.199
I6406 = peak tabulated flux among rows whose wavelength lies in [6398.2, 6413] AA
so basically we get 3.796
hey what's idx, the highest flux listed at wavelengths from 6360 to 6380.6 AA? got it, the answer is 4.297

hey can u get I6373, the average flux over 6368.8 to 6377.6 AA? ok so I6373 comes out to 3.44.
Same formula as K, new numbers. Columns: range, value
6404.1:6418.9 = 3.393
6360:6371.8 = 2.901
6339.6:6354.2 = 2.971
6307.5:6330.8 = 2.875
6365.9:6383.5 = 2.558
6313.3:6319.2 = 3.233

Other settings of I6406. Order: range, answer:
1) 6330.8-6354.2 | 3.994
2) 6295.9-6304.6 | 3.861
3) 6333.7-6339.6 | 3.344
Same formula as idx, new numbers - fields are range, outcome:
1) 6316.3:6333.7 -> 3.748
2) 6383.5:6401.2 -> 3.808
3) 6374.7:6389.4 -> 3.572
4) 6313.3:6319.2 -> 3.249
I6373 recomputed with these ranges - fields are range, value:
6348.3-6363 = 3.8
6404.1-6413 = 3.75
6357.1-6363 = 3.94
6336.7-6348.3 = 3.41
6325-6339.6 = 3.25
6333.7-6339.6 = 3.2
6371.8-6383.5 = 3.12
